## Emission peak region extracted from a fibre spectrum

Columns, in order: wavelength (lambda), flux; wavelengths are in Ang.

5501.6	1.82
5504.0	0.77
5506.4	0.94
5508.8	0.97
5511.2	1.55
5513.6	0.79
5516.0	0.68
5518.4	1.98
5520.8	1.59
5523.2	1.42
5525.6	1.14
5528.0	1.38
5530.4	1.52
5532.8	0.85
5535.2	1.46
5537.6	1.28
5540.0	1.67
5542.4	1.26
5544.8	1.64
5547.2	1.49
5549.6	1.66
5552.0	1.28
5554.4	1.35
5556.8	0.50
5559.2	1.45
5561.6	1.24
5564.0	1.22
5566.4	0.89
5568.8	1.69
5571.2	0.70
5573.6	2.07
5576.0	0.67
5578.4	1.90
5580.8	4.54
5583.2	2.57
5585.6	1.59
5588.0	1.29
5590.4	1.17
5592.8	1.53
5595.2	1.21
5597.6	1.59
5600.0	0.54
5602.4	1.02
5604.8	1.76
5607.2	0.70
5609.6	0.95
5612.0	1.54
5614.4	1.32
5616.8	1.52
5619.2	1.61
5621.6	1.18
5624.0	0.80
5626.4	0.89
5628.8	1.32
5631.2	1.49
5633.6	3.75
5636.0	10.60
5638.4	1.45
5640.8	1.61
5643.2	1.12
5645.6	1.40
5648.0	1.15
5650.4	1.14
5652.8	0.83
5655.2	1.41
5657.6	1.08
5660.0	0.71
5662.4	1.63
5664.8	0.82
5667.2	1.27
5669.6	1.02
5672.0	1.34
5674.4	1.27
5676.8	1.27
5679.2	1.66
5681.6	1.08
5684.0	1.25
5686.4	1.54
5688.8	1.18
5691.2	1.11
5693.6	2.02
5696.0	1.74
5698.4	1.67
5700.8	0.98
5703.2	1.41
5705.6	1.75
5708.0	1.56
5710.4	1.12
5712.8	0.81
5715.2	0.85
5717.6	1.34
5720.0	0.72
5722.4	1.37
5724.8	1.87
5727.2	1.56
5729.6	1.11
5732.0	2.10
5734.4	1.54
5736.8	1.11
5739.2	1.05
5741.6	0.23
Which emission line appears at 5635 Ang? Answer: [O III] 5007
